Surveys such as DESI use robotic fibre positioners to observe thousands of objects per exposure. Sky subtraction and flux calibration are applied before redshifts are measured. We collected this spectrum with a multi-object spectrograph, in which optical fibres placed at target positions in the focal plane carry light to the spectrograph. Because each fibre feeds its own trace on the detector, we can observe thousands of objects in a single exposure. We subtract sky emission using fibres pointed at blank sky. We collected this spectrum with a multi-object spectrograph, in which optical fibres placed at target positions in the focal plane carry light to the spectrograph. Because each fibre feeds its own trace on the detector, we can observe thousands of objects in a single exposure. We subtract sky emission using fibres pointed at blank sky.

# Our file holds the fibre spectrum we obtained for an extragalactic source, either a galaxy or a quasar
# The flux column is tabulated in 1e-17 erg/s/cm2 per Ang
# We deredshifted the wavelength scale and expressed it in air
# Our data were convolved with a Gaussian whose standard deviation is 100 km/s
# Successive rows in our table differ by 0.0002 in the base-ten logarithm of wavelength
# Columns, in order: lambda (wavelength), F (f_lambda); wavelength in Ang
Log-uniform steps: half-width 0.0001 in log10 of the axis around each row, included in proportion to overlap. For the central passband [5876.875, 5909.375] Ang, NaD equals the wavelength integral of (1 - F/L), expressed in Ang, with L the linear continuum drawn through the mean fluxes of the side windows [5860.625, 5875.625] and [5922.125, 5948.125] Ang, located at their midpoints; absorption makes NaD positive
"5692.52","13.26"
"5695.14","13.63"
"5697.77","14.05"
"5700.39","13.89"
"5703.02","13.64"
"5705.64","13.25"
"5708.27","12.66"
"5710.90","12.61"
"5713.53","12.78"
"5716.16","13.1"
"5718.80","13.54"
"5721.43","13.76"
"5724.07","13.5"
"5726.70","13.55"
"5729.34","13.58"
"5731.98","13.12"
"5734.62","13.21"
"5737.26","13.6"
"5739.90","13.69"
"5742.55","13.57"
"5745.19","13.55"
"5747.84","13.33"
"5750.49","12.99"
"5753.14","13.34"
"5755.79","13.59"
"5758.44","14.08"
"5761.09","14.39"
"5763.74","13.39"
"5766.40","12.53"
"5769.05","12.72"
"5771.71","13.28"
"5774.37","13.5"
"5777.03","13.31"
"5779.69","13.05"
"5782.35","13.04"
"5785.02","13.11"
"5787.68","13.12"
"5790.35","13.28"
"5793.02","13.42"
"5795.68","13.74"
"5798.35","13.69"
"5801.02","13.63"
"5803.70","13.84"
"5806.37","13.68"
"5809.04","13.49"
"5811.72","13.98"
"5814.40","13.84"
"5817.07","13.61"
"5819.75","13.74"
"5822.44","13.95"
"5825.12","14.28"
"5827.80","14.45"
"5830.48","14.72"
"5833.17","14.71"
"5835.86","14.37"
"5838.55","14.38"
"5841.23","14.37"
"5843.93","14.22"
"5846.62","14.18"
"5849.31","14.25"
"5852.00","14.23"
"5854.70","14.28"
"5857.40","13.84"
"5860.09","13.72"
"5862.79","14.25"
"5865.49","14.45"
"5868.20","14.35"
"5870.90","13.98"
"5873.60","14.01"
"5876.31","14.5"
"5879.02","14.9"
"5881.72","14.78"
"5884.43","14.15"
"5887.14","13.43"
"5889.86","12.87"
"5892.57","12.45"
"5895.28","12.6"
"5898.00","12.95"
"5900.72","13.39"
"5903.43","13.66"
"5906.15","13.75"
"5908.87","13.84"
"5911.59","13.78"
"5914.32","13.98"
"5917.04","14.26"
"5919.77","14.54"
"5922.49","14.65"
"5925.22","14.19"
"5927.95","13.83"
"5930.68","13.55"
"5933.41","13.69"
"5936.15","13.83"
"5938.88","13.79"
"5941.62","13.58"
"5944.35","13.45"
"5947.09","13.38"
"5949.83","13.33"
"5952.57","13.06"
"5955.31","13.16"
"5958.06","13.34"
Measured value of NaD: 1.0 Ang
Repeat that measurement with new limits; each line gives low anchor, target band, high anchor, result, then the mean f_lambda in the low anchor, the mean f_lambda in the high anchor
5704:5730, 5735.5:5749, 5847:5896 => -0.2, 13.2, 14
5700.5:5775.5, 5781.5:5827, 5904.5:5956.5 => -0.4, 13.4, 13.8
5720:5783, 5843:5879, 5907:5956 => -1.5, 13.4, 13.8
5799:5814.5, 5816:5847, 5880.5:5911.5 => -1.4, 13.7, 13.5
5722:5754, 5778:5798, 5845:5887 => 0.7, 13.4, 14.2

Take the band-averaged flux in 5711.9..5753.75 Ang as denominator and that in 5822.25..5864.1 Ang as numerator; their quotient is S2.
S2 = 1.07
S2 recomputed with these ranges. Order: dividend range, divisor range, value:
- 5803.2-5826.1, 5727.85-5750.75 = 1.03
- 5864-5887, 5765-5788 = 1.10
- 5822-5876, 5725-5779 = 1.06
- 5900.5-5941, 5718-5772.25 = 1.04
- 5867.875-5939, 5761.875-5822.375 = 1.03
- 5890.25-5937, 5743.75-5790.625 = 1.03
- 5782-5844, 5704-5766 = 1.04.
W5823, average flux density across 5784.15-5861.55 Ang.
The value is 13.9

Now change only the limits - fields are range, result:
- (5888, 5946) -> 13.6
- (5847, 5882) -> 14.3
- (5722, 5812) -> 13.4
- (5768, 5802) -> 13.3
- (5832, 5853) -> 14.3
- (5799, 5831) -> 13.9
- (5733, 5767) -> 13.5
